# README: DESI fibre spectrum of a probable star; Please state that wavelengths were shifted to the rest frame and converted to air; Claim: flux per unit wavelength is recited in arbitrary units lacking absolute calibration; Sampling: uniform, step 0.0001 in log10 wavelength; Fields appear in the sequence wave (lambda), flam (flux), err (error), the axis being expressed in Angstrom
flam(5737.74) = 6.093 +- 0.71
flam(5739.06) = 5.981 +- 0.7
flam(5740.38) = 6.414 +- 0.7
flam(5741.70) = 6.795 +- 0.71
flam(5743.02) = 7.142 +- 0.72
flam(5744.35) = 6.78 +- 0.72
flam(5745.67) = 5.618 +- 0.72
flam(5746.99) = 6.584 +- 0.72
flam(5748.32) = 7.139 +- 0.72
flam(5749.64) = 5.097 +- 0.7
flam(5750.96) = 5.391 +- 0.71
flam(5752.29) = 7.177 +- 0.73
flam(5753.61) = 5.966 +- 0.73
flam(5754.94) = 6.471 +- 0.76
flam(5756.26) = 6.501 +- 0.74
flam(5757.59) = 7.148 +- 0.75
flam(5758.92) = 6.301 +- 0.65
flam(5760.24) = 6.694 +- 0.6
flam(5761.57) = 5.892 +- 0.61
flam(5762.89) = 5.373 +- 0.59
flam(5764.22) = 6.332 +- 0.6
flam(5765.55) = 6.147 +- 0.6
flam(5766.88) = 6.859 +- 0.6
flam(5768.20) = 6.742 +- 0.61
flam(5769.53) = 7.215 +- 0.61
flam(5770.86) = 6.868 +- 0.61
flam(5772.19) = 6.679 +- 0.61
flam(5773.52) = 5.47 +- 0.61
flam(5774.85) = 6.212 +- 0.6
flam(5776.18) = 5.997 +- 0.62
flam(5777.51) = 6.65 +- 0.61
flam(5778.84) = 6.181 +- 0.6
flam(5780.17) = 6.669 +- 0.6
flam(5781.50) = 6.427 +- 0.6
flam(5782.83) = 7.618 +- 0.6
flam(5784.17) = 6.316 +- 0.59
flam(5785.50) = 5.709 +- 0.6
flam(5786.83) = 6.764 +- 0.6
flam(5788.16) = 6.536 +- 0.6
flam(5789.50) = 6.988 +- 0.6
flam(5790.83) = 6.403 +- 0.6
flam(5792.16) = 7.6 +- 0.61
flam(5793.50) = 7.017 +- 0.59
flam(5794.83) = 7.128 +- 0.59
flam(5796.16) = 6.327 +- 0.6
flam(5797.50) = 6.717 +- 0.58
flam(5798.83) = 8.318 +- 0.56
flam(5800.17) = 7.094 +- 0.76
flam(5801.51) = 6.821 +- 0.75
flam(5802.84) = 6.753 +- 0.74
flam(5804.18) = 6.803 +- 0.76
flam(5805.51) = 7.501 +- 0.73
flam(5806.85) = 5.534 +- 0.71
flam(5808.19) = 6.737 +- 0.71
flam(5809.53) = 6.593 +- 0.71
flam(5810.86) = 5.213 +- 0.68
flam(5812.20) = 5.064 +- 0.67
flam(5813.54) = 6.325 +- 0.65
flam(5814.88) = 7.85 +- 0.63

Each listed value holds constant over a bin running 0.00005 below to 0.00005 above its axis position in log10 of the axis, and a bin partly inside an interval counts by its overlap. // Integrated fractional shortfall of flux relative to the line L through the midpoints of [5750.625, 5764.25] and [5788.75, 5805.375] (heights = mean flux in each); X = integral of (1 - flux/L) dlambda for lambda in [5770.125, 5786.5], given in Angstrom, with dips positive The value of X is 0.7 Angstrom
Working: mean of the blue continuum 6.31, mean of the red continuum 7.01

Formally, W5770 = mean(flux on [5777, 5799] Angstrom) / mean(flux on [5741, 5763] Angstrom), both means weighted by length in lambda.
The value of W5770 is 1.1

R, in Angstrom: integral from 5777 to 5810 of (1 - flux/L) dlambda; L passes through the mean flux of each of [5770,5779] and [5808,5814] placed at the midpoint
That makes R -3.59 Angstrom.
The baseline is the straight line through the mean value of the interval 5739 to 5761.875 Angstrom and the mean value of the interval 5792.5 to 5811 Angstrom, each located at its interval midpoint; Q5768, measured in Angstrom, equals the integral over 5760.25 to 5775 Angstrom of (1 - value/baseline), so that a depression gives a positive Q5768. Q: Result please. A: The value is 0.4 Angstrom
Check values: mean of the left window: 6.41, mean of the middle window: 6.36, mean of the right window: 6.81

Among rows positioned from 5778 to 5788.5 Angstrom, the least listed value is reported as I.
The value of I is 5.709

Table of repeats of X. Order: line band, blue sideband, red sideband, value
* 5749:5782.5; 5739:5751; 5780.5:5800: 1.2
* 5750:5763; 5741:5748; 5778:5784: 0.6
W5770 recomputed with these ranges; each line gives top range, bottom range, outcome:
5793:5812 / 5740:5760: 1.04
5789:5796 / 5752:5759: 1.06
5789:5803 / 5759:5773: 1.09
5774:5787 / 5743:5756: 1.02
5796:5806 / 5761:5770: 1.11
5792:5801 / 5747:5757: 1.14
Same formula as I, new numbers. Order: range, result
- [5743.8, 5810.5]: 5.097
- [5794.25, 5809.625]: 5.534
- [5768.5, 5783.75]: 5.47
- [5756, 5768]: 5.373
